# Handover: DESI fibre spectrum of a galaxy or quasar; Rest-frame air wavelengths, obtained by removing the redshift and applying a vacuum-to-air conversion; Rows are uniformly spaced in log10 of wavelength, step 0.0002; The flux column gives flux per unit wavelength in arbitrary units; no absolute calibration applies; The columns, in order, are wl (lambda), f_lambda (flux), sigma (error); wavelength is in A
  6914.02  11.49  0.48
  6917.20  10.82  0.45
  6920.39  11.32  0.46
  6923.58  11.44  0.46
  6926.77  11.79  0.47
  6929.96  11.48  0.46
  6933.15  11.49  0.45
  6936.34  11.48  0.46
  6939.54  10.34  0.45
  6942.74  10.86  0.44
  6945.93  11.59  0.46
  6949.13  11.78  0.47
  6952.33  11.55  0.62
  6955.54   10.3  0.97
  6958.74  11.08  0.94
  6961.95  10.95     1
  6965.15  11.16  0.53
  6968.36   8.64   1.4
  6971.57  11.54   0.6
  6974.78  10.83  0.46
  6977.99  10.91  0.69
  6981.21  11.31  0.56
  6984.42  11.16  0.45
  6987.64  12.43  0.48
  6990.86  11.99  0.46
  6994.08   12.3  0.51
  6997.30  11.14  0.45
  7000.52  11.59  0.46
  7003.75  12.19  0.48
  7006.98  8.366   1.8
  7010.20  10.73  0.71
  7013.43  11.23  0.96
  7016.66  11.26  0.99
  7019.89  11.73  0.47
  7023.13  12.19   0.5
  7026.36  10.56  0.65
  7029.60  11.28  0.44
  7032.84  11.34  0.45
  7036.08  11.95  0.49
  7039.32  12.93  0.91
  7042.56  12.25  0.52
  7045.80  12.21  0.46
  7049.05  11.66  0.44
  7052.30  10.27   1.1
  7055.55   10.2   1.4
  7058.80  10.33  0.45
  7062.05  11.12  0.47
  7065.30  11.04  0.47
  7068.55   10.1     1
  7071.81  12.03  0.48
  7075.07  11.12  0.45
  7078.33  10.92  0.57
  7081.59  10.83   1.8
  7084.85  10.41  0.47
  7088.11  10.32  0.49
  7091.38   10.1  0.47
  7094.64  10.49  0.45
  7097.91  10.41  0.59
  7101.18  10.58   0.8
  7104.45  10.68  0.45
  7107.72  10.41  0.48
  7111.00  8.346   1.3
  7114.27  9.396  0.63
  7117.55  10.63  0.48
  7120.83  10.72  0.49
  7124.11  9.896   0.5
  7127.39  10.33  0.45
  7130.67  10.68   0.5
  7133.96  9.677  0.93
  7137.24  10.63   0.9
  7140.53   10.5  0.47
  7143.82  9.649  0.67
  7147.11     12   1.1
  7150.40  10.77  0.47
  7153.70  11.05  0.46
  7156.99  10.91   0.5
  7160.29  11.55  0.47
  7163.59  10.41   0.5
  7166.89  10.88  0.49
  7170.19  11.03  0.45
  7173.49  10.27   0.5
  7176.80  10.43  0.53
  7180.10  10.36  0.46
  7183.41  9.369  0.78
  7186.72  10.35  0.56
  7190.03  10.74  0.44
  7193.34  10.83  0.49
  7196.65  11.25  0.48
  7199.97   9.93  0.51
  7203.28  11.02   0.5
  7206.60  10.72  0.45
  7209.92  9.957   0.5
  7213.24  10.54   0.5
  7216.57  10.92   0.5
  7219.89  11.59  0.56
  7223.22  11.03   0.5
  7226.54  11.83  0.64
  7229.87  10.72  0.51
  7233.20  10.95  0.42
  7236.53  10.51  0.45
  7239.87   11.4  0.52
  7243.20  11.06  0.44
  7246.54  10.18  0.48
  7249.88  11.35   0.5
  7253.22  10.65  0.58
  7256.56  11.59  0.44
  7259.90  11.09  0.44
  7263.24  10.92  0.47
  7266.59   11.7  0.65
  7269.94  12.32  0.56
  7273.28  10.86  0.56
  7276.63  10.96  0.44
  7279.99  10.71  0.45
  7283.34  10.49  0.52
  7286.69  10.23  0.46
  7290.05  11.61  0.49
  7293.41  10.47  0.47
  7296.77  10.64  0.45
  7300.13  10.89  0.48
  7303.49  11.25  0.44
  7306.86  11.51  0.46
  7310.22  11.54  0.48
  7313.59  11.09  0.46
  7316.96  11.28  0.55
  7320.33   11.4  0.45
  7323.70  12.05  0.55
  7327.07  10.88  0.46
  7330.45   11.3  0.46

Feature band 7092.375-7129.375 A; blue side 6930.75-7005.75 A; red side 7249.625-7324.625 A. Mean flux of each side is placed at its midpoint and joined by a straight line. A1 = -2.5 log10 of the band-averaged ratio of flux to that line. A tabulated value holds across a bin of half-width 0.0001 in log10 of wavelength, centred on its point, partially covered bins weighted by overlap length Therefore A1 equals 0.10 mag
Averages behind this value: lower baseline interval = 11.2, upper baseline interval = 11.1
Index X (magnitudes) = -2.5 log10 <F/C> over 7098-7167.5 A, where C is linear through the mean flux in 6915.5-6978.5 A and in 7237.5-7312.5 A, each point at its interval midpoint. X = 0.06 mag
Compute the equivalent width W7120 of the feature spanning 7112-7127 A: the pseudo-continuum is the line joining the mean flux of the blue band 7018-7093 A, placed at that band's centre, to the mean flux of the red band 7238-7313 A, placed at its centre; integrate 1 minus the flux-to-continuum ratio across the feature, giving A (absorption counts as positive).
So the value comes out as 1.4 A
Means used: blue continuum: 11.2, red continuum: 11.1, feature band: 10.1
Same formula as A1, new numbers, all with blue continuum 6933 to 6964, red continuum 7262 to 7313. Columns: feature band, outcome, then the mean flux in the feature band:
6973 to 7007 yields -0.03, 11.4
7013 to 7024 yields -0.05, 11.6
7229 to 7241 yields 0.02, 10.9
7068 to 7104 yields 0.04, 10.7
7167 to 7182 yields 0.06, 10.5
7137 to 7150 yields 0.04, 10.7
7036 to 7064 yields -0.03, 11.4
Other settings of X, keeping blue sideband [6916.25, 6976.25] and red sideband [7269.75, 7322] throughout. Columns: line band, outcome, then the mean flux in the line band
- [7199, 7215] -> 0.060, 10.5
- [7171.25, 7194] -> 0.073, 10.3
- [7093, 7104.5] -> 0.054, 10.5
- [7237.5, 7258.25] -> 0.003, 11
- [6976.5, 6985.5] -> -0.005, 11.1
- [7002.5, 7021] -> 0.020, 10.9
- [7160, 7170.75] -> 0.017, 10.9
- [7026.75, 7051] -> -0.074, 11.9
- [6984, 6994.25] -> -0.088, 12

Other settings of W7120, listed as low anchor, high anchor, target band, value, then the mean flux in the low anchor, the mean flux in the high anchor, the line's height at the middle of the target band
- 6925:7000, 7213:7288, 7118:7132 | 0.88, 11.2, 11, 11.1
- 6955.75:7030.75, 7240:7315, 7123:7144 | 1.63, 11.1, 11.1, 11.1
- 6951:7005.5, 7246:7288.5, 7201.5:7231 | 0.37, 11.2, 11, 11.1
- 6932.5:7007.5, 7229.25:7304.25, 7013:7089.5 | -0.76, 11.2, 11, 11.1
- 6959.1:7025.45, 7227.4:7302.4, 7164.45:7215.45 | 2.40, 11.2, 11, 11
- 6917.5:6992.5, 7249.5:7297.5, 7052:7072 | 0.85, 11.2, 11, 11.1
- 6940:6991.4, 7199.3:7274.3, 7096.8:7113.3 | 1.50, 11.1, 11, 11.1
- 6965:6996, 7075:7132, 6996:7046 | -2.23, 11.2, 10.3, 10.9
